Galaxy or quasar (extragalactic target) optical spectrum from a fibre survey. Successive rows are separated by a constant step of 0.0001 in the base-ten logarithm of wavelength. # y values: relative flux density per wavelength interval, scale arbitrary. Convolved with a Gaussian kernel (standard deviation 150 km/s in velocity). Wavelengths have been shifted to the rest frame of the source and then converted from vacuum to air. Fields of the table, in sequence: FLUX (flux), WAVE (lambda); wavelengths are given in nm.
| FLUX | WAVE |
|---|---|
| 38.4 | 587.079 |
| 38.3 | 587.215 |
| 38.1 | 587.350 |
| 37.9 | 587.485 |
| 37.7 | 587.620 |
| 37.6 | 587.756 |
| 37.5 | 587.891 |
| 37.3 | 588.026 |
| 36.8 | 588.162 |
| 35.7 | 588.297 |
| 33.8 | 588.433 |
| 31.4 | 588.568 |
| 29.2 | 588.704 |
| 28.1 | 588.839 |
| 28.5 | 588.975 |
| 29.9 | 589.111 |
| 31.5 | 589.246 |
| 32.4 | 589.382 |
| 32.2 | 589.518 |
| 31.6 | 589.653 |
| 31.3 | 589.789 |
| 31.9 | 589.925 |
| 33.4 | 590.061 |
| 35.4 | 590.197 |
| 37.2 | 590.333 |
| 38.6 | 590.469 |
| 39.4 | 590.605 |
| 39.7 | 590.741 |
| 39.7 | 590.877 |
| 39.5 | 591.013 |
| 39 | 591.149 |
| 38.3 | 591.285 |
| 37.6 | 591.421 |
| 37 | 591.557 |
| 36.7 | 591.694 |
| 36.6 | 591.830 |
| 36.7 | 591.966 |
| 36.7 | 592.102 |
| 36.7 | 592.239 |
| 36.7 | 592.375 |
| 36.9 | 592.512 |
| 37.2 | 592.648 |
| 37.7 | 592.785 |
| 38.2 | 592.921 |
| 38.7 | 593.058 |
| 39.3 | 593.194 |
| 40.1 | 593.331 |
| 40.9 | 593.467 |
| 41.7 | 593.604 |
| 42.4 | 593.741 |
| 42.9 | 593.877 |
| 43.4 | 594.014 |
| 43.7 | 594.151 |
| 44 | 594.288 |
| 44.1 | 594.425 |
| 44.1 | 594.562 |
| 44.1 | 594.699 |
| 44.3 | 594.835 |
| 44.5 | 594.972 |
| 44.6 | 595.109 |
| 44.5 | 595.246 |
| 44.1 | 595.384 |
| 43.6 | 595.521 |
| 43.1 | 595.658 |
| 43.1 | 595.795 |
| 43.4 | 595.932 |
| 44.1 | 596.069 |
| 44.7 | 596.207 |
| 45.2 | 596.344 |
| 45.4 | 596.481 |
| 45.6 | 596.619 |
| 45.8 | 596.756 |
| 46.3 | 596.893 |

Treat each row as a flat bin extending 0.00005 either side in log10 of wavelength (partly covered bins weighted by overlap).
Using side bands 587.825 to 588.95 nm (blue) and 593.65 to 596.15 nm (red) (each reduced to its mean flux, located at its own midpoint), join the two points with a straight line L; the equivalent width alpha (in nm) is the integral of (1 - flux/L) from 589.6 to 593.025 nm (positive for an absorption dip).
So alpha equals 0.11 nm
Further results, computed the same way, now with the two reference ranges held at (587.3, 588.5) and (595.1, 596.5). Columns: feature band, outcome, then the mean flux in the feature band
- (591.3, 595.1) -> 0.15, 40.2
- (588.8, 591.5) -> 0.29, 34.8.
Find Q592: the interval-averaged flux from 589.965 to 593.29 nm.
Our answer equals 37.6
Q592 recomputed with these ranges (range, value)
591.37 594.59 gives 39.5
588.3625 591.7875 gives 34.5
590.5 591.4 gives 39.2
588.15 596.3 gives 38.4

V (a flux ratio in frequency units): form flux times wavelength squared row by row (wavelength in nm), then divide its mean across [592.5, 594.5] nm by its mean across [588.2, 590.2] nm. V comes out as 1.31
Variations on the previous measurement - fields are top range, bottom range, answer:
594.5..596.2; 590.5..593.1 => 1.18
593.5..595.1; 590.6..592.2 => 1.16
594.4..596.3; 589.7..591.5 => 1.21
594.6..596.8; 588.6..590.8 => 1.37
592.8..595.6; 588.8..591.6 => 1.24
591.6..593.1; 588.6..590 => 1.22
